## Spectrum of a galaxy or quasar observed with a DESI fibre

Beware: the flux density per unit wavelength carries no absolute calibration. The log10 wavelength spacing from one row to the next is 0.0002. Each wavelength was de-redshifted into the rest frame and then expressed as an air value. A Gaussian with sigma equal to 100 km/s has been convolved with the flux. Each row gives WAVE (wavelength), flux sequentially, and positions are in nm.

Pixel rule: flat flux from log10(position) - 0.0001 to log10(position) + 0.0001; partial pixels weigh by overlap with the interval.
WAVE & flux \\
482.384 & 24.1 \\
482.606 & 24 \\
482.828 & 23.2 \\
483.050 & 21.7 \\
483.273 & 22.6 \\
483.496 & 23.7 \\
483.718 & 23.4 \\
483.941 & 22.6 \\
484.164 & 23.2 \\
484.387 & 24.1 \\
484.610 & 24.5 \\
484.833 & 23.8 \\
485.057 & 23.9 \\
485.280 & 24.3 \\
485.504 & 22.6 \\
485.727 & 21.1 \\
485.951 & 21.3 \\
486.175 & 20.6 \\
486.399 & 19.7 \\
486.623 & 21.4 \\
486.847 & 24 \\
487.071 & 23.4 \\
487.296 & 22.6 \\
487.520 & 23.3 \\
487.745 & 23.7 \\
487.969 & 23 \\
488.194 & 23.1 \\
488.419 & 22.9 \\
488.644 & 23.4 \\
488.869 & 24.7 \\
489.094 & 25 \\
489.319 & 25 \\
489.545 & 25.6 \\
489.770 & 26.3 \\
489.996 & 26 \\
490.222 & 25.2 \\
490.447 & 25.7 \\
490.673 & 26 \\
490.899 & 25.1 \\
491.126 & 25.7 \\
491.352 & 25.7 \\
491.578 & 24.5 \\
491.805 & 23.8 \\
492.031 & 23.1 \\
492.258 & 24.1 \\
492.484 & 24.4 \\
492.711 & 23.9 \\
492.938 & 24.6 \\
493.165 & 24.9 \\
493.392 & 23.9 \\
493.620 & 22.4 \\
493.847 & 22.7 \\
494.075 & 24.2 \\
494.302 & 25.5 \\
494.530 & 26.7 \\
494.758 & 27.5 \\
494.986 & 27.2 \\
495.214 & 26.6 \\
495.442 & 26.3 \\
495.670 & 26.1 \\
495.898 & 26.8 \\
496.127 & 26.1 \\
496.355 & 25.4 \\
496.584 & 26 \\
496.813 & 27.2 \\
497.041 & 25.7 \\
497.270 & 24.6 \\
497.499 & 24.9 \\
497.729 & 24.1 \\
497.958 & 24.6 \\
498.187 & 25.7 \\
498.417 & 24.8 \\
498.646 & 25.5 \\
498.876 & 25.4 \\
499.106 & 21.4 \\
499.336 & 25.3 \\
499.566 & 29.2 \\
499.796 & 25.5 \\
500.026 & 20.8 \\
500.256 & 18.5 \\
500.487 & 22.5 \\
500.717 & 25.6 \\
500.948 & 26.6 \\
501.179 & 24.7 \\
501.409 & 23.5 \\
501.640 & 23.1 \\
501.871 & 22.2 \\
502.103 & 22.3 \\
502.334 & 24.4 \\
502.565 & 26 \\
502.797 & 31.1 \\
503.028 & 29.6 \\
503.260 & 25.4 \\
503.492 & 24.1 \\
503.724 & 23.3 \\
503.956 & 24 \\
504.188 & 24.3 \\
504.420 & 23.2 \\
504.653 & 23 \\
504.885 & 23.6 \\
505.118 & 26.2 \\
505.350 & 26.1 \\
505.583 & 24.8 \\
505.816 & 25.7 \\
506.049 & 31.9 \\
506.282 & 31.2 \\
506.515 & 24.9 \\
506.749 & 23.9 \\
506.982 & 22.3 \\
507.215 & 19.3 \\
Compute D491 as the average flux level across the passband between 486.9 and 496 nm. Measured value 24.8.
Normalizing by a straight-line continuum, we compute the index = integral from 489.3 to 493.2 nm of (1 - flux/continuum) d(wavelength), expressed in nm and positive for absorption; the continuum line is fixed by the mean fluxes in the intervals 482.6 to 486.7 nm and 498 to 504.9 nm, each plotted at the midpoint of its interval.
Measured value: -0.262 nm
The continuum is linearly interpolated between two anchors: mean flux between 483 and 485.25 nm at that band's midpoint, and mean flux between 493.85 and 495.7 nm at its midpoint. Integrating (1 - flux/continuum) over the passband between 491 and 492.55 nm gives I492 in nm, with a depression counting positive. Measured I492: 0.05 nm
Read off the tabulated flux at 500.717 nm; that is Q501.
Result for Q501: 25.6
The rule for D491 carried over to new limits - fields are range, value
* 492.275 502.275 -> 24.8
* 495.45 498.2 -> 25.6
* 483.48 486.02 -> 23.2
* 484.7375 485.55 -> 23.7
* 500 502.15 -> 23.1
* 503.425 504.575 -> 23.7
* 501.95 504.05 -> 25.5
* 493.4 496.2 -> 25.6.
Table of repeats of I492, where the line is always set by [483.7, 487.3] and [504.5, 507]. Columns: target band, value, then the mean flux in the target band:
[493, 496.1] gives -0.17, 25.4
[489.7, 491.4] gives -0.16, 25.7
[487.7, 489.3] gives -0.04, 23.8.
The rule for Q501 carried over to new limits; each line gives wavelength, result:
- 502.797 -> 31.1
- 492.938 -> 24.6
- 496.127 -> 26.1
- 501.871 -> 22.2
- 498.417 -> 24.8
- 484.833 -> 23.8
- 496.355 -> 25.4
